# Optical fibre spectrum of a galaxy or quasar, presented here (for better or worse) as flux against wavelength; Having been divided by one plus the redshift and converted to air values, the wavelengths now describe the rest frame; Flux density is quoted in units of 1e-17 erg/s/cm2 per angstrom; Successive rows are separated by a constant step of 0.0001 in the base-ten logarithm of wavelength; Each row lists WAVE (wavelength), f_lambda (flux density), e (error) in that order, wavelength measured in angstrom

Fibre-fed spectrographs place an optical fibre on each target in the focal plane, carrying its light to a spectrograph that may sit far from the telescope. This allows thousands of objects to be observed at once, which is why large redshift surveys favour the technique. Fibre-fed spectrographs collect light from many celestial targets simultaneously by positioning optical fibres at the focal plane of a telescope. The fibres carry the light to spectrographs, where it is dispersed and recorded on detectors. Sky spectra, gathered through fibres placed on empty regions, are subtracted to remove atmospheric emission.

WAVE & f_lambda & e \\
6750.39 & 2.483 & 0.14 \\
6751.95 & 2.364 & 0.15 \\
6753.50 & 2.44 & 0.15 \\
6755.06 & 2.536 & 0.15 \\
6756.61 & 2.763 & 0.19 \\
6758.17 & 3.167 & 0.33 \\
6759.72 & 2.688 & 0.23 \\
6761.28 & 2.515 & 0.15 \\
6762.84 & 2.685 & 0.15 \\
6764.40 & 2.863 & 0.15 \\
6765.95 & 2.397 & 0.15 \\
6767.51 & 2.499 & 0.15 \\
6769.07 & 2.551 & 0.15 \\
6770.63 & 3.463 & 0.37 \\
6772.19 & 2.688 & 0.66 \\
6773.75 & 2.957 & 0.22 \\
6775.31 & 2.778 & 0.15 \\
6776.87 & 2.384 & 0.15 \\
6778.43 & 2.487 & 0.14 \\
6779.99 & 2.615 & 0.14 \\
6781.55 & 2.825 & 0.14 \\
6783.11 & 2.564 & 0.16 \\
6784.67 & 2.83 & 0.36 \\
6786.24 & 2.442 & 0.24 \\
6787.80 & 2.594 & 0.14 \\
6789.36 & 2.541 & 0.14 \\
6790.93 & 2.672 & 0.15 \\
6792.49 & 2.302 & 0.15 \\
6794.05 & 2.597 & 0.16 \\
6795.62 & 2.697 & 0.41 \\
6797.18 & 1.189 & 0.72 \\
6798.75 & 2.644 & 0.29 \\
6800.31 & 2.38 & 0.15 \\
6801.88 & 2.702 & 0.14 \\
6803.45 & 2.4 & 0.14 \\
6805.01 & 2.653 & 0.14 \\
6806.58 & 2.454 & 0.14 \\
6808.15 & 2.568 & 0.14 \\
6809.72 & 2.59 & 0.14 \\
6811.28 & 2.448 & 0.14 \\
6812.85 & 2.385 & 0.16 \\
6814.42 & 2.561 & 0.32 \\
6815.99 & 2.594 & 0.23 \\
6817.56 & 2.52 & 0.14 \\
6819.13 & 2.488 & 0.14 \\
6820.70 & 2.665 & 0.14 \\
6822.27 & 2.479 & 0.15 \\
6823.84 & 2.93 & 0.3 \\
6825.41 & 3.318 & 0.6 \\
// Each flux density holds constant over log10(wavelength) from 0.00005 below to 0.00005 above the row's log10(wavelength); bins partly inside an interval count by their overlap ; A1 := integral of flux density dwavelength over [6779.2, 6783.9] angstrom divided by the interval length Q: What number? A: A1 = 2.67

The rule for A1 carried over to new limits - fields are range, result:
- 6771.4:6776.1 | 2.81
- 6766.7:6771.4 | 2.83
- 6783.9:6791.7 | 2.61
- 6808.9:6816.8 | 2.52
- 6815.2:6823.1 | 2.55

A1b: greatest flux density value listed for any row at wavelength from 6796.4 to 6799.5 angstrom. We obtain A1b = 2.644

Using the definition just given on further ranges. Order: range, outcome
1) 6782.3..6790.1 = 2.83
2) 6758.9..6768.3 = 2.863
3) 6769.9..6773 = 3.463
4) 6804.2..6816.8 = 2.653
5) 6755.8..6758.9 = 3.167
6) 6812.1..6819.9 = 2.594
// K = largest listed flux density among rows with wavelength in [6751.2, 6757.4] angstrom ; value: 2.763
